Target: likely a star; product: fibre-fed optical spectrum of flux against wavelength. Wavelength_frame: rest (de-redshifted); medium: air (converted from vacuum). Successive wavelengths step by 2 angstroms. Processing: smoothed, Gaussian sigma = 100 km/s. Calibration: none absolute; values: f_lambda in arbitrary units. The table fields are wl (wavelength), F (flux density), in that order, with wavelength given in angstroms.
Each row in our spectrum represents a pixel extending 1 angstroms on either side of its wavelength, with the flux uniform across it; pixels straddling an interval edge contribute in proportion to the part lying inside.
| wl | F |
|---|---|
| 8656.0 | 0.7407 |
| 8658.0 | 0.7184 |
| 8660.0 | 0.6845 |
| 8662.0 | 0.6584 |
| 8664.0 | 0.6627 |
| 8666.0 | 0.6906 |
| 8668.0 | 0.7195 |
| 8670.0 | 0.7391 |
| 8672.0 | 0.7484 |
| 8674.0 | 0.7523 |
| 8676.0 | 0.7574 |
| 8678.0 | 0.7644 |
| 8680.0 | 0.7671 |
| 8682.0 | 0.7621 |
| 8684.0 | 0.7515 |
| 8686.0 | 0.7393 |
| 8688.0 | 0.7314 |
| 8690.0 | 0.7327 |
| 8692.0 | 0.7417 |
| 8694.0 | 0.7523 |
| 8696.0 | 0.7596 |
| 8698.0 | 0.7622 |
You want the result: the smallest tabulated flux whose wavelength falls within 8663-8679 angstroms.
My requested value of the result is 0.6627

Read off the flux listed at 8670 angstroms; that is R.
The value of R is 0.7391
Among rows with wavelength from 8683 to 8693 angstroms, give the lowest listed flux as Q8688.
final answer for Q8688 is 0.7314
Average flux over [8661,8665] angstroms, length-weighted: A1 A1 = 0.661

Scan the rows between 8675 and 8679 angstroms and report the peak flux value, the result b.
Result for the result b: 0.7644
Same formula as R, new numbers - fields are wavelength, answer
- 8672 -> 0.7484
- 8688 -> 0.7314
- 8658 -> 0.7184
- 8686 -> 0.7393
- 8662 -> 0.6584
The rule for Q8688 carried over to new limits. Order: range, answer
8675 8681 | 0.7574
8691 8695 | 0.7417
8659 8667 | 0.6584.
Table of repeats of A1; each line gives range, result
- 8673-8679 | 0.758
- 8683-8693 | 0.739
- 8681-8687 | 0.751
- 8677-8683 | 0.765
